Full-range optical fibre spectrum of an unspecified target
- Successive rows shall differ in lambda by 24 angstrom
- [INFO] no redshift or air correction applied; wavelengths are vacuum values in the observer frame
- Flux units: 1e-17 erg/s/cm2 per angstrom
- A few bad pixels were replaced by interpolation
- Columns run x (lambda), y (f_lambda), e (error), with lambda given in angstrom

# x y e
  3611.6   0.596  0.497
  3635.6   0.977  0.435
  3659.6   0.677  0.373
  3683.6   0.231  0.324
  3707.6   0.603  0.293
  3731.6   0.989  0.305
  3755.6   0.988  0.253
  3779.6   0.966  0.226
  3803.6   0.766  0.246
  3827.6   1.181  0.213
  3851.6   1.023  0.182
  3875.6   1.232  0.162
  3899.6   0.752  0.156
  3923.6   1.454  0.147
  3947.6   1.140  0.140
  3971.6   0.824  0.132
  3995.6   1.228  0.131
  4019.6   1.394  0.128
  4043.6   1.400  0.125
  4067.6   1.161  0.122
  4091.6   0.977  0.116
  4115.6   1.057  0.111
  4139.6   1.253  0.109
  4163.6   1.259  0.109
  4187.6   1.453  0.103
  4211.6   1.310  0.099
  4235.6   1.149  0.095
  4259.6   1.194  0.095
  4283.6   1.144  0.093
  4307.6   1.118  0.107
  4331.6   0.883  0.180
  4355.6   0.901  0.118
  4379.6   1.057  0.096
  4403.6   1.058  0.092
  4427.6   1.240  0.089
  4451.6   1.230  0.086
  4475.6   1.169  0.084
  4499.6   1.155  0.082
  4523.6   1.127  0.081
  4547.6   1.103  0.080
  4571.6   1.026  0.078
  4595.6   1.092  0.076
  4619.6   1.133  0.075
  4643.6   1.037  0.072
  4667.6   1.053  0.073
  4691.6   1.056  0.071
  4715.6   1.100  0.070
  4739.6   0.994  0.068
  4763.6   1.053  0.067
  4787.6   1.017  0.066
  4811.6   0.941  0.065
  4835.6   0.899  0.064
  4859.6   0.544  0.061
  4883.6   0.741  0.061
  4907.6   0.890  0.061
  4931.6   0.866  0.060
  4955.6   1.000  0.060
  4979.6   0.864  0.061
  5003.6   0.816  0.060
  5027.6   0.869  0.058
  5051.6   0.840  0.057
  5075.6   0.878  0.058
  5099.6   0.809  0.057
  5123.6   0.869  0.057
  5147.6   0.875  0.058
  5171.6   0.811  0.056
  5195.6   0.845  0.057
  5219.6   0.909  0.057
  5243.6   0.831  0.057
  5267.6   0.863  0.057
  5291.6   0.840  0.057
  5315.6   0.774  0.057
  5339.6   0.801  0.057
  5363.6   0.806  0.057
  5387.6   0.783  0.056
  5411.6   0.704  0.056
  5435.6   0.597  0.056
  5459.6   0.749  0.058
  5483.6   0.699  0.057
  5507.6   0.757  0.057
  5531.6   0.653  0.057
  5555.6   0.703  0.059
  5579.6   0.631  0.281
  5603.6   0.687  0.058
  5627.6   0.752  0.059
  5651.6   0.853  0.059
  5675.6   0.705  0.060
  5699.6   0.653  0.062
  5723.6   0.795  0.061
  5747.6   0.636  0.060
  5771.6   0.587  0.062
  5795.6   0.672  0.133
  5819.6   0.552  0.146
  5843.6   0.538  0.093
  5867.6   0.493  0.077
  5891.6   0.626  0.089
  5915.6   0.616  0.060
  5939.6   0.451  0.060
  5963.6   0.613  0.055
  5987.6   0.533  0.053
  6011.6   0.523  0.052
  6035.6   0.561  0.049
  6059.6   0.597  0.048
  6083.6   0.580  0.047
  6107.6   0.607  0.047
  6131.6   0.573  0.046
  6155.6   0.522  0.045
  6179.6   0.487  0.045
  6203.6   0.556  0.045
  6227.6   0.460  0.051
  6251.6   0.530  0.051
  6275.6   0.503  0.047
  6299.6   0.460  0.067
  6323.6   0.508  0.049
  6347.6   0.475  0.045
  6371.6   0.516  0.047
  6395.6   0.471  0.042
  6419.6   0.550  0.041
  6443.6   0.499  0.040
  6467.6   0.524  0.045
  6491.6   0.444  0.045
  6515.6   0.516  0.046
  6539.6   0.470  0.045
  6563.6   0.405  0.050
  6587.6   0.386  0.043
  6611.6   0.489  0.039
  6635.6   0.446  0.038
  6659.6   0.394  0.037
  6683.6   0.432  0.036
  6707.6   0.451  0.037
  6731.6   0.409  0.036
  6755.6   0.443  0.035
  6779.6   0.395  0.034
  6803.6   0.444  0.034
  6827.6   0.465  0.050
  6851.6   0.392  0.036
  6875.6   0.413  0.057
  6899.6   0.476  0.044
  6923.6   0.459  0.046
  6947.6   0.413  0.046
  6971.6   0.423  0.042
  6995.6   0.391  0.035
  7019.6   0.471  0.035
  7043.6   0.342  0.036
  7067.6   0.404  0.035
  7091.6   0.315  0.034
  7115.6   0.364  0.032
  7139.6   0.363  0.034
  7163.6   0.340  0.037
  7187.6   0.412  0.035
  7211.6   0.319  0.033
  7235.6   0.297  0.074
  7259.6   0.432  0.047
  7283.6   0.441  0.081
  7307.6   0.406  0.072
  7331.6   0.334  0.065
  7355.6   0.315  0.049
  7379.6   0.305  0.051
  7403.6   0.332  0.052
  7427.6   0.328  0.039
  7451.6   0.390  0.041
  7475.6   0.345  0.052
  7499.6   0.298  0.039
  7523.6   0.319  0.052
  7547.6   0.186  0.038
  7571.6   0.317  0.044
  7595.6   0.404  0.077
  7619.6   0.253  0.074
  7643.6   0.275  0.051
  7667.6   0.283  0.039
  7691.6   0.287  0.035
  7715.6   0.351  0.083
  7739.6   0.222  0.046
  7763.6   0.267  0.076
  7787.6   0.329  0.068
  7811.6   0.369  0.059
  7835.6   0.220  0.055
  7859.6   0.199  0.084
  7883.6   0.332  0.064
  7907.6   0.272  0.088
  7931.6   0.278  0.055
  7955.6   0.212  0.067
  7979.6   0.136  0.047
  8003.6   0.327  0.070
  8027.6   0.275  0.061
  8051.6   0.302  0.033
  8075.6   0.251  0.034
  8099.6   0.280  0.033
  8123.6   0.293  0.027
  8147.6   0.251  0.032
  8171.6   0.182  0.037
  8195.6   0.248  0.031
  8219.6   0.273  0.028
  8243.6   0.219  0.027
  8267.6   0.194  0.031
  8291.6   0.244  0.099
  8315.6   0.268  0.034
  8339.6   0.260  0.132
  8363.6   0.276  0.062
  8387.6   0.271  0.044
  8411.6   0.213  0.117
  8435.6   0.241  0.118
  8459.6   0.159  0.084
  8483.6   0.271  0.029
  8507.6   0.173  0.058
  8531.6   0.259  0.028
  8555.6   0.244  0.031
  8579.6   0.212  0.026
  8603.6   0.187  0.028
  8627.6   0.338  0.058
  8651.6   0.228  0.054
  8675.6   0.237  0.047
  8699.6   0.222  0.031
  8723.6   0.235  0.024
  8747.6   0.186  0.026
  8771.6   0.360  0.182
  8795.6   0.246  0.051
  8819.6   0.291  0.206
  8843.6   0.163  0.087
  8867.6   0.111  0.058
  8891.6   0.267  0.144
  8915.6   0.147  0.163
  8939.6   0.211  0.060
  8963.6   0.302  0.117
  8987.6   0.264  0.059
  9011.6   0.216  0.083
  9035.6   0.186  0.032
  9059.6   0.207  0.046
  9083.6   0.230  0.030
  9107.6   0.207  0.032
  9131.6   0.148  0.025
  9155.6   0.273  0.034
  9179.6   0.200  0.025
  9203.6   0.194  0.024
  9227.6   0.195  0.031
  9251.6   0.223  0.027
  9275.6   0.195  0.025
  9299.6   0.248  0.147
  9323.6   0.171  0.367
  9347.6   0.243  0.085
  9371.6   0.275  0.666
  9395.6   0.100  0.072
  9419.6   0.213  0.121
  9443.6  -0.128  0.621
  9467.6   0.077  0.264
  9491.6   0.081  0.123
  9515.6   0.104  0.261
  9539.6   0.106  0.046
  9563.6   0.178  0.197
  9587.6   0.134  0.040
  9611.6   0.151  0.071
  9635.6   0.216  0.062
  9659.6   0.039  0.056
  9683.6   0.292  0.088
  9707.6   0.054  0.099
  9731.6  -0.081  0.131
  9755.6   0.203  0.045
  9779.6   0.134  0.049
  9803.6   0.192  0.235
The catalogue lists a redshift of 0.000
